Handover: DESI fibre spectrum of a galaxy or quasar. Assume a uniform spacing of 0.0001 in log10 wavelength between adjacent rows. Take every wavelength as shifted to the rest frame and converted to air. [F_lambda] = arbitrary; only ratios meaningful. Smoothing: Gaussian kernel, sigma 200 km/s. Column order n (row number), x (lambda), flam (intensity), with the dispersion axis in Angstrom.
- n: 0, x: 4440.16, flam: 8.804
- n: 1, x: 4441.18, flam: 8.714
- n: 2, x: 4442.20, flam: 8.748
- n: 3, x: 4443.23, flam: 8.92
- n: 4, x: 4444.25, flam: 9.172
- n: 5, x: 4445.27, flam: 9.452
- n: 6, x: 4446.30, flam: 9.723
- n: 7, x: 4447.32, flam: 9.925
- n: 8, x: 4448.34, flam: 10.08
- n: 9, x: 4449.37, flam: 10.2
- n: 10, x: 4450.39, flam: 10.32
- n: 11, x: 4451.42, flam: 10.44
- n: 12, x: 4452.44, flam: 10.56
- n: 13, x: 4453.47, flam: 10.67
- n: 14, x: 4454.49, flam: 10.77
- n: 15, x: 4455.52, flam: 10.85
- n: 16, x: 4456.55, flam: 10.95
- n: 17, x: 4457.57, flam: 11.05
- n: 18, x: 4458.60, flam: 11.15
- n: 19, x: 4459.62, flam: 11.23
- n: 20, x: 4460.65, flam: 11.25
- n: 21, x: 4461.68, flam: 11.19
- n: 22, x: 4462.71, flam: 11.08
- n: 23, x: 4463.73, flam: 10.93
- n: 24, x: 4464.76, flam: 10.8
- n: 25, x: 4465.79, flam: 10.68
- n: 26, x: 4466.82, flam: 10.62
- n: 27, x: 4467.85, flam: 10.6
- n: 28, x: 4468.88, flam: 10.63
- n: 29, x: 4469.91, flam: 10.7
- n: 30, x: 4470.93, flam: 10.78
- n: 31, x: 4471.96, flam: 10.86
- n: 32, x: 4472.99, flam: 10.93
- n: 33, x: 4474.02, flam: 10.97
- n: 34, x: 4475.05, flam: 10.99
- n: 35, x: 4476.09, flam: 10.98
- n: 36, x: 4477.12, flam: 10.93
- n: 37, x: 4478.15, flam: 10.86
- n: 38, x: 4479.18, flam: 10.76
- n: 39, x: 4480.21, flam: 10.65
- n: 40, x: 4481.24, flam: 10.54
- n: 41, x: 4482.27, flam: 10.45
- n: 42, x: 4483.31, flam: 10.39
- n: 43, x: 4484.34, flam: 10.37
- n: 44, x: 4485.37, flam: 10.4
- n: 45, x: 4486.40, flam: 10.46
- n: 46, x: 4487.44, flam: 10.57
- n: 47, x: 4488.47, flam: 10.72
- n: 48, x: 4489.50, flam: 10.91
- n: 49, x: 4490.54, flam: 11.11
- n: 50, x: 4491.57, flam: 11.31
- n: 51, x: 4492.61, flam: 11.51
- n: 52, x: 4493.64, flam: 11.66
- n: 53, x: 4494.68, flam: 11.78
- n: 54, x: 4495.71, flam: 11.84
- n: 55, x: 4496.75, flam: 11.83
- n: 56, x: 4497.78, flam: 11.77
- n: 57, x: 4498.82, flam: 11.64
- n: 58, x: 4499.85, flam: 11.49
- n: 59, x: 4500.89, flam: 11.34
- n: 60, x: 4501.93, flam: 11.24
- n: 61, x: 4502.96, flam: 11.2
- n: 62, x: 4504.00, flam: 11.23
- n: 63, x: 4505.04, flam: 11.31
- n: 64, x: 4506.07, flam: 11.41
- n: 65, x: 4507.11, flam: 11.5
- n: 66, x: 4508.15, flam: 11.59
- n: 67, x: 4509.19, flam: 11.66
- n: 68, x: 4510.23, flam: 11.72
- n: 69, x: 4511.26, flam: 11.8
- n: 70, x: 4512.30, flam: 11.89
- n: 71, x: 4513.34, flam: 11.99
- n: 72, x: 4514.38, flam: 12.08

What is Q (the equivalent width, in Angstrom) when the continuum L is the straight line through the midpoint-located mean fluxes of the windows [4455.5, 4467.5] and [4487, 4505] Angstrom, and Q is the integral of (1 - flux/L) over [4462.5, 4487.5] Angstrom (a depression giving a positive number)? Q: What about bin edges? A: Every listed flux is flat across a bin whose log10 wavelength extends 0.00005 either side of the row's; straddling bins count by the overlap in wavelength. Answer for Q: 0.9 Angstrom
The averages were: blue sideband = 11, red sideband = 11.4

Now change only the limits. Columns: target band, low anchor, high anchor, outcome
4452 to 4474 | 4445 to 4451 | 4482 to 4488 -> -1.5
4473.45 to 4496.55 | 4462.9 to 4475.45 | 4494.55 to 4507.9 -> 0.5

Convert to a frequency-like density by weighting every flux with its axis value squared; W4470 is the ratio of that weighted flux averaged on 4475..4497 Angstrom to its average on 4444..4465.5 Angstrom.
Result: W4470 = 1.05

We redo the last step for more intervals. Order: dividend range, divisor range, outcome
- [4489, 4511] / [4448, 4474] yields 1.08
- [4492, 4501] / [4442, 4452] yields 1.22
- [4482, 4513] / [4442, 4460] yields 1.12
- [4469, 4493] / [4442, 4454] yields 1.11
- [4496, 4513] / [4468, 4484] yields 1.09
